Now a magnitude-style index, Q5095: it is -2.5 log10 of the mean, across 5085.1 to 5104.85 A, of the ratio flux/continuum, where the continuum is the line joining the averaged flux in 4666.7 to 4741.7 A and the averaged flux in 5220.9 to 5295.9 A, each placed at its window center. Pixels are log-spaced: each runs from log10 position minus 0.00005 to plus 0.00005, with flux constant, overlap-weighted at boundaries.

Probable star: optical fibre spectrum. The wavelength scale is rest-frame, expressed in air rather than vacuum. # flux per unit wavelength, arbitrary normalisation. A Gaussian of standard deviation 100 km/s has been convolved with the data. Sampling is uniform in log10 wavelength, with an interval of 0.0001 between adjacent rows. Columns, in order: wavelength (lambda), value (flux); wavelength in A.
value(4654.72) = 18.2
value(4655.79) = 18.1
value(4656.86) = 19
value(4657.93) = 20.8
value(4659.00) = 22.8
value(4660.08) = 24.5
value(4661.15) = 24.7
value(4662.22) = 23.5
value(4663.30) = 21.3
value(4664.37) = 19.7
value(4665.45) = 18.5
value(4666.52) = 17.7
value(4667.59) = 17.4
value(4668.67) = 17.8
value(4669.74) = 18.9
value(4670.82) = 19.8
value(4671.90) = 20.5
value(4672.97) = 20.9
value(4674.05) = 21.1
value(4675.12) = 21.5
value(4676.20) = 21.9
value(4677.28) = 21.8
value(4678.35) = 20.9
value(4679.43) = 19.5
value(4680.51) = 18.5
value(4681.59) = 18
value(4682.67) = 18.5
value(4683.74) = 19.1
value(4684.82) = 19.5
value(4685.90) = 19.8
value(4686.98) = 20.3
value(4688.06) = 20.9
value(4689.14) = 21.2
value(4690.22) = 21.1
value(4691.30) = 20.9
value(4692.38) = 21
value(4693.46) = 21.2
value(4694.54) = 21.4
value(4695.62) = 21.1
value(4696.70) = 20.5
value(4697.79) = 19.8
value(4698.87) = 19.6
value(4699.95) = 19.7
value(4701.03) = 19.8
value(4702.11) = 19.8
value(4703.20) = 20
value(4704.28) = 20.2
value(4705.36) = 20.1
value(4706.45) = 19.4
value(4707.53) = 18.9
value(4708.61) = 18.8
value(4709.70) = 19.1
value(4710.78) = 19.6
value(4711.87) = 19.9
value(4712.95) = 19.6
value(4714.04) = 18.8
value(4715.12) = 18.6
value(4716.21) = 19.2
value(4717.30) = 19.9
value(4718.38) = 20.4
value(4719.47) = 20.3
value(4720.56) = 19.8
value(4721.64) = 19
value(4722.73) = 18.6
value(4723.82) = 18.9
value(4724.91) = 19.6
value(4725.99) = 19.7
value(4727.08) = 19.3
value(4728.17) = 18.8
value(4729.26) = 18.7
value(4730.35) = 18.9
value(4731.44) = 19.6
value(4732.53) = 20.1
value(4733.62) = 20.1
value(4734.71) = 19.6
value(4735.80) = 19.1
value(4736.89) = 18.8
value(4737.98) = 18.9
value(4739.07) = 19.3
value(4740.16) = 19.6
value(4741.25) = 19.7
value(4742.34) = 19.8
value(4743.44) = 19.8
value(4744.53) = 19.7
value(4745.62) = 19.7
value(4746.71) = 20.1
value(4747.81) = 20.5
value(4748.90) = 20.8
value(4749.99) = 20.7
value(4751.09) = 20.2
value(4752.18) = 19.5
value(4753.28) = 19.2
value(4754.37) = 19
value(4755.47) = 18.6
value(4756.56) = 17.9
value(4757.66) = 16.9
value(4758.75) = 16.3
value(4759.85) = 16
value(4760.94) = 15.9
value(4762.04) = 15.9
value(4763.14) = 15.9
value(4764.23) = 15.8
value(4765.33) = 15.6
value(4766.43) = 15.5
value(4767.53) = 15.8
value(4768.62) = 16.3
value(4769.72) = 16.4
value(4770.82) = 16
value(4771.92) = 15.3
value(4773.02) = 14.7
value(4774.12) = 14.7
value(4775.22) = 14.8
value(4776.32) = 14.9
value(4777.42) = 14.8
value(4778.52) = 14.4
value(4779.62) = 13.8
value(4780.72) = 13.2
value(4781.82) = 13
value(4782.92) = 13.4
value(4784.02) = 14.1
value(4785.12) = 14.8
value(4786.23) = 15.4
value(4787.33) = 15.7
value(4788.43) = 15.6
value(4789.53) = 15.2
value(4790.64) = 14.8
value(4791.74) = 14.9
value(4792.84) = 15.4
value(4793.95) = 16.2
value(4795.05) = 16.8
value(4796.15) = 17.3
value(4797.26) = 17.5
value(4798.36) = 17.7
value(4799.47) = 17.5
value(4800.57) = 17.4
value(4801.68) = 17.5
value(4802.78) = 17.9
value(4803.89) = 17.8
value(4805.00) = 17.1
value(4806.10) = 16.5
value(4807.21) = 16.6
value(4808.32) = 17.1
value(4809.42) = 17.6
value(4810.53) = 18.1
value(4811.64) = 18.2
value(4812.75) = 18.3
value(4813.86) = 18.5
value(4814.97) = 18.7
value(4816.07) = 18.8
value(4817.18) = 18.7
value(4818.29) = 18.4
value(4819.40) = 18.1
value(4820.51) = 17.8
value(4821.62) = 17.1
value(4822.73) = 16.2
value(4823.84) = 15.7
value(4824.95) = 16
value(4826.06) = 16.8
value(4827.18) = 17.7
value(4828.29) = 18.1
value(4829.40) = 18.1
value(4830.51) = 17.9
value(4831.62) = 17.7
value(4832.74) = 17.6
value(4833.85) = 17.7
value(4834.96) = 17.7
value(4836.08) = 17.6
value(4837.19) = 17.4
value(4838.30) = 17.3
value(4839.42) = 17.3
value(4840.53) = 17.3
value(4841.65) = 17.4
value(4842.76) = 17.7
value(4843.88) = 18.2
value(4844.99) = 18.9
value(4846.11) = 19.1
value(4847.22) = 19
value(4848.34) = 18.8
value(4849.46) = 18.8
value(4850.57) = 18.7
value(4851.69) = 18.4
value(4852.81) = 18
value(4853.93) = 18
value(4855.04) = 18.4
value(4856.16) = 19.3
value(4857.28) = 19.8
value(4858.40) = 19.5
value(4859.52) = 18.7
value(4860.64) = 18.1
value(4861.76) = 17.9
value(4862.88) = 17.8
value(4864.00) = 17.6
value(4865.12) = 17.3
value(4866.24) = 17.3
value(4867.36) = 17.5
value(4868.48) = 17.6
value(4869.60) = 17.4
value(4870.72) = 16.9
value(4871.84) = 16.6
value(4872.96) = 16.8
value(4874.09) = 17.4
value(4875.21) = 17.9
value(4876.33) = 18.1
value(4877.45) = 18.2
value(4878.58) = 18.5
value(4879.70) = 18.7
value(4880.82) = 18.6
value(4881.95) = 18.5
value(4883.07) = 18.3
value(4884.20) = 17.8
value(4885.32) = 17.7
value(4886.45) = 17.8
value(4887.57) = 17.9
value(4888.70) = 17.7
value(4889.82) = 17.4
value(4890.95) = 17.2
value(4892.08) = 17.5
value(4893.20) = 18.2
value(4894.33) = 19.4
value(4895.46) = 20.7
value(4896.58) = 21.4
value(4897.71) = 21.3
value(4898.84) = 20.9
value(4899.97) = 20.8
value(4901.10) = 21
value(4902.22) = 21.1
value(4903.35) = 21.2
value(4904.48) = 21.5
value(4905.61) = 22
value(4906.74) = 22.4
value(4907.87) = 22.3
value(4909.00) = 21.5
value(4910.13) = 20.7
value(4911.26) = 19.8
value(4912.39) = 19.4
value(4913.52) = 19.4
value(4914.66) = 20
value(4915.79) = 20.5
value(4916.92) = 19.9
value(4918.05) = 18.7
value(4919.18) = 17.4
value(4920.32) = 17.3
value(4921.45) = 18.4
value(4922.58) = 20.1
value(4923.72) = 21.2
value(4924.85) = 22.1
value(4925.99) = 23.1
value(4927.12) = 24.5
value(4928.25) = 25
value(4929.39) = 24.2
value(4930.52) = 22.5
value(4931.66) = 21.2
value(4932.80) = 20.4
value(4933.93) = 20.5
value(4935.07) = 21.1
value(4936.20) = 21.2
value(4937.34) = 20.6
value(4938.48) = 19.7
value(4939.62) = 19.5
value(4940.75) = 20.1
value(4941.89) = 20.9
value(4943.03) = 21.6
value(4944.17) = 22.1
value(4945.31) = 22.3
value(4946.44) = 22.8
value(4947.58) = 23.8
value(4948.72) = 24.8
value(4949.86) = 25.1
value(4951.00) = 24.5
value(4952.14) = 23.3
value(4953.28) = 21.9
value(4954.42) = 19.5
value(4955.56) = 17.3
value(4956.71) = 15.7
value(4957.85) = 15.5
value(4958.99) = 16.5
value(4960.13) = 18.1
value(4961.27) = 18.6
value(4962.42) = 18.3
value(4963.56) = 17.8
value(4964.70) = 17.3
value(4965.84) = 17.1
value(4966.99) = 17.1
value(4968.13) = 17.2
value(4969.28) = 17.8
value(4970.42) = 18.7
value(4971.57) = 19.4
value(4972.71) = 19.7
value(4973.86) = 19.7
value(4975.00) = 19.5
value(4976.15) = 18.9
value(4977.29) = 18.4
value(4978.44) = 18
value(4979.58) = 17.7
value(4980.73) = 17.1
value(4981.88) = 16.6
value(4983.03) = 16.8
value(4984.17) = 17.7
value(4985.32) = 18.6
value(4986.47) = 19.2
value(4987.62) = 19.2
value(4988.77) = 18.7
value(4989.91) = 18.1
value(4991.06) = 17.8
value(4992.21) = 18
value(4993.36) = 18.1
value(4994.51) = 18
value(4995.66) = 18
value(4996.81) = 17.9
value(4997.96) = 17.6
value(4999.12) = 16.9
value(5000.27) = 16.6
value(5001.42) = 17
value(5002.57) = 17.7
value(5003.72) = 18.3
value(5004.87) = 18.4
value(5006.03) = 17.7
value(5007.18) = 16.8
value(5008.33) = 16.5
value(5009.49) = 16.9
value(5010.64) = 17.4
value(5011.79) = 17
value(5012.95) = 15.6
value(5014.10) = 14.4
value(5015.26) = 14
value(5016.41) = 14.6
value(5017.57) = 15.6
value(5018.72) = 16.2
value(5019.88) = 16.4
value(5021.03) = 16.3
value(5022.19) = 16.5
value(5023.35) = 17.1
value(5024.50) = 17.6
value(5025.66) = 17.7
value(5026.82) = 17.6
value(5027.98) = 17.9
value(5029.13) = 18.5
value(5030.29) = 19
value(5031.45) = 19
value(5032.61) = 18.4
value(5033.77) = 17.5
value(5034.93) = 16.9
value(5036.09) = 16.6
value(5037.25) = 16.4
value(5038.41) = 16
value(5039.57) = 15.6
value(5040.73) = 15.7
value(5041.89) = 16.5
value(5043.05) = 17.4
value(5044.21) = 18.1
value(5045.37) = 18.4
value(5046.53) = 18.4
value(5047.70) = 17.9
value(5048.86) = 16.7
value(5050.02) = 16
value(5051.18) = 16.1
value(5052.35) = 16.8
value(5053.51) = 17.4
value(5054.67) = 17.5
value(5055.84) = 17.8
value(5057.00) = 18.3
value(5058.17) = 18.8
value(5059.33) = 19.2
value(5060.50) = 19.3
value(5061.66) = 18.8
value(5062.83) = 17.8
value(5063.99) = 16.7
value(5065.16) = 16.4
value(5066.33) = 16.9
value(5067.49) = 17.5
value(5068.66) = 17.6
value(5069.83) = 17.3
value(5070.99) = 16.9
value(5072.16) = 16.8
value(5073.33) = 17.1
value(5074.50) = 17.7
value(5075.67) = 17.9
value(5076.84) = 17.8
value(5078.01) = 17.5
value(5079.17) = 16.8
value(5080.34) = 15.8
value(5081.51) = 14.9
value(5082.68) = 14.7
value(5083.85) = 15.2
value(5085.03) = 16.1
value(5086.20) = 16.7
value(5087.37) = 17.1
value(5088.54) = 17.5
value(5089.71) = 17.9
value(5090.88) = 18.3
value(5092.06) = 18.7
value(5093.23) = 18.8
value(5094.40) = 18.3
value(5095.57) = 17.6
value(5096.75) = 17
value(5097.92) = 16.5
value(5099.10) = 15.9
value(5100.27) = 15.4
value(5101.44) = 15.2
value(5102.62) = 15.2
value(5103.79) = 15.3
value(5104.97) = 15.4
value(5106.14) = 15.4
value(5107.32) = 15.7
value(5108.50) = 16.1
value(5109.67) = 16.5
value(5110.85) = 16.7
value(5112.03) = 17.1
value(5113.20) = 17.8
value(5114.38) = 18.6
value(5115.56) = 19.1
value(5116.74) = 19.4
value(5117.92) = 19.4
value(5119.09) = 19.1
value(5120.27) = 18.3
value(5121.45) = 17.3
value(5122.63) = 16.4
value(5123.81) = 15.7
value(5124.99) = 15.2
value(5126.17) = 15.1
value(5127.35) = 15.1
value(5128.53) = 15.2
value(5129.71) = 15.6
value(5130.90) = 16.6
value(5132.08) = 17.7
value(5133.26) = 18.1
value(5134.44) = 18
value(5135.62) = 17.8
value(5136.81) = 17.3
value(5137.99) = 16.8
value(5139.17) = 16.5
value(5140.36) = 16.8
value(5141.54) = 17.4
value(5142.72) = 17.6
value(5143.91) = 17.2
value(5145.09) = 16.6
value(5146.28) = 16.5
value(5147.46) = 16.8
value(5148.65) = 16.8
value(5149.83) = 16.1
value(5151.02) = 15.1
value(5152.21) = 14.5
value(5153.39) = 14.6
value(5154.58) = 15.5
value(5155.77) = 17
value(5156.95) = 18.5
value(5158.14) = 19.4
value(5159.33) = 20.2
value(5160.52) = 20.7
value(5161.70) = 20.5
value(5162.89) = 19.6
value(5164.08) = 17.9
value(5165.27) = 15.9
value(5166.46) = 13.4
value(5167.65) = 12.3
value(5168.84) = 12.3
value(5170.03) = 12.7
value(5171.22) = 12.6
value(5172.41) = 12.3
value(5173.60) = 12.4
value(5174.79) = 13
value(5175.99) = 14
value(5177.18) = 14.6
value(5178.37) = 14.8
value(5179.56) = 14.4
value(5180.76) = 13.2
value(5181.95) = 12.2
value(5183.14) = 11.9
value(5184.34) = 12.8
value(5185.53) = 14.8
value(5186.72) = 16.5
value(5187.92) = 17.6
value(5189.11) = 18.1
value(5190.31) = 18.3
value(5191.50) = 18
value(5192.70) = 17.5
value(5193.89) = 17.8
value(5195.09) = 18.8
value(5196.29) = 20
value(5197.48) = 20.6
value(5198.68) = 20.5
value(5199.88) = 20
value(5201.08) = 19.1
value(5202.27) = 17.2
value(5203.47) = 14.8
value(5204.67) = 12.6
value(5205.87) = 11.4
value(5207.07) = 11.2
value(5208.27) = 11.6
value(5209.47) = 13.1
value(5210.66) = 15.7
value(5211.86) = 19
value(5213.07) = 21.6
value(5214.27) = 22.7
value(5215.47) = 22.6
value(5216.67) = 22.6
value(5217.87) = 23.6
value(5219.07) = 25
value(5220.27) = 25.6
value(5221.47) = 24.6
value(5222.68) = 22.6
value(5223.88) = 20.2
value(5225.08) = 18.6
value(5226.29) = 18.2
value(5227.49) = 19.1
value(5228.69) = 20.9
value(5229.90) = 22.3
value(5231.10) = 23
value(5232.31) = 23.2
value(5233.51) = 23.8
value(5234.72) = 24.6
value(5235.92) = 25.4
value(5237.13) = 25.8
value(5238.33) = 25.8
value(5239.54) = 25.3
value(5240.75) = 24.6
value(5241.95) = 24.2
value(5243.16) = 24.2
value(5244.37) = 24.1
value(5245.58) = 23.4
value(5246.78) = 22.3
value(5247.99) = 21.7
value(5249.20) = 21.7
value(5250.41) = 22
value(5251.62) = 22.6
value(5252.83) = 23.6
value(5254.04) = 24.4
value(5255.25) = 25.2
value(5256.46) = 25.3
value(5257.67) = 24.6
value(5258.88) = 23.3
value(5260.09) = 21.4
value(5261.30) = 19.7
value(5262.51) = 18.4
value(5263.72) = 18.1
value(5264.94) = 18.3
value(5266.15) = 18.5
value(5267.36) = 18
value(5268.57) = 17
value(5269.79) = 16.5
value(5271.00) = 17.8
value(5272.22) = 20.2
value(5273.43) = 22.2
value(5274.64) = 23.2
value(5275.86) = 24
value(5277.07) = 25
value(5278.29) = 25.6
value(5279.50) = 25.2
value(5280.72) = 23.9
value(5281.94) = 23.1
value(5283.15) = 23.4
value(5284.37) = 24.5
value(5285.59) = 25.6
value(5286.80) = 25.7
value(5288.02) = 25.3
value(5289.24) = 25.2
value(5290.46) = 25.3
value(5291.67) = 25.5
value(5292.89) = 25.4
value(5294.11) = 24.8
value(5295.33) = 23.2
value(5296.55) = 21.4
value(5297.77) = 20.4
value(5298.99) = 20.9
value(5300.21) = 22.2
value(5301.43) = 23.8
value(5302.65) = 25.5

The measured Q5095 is 0.28 mag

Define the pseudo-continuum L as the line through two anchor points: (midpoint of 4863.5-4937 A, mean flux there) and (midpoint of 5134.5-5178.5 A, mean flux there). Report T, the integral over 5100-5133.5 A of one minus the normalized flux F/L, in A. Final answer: -0.1 A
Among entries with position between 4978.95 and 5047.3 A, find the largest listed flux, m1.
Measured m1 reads 19.2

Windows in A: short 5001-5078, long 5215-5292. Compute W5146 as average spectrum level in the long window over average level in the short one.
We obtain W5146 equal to 1.32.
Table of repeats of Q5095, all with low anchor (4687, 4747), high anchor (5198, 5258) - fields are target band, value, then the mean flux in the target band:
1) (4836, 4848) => 0.12 mag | 18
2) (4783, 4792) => 0.31 mag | 15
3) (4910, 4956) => -0.04 mag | 21.2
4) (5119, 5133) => 0.27 mag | 16.4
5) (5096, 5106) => 0.31 mag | 15.8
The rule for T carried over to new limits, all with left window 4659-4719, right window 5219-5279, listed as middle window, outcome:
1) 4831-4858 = 3.3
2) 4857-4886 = 4.0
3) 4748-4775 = 4.4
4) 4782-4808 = 5.5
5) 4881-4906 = 1.8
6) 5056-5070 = 2.4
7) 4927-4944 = -0.3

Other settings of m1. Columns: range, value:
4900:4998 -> 25.1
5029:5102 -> 19.3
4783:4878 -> 19.8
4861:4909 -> 22.4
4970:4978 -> 19.7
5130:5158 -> 18.5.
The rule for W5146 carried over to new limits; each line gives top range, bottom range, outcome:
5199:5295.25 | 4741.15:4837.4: 1.28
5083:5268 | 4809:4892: 1.02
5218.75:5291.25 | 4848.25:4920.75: 1.20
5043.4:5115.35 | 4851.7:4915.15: 0.90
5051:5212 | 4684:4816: 0.91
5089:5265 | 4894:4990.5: 0.91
